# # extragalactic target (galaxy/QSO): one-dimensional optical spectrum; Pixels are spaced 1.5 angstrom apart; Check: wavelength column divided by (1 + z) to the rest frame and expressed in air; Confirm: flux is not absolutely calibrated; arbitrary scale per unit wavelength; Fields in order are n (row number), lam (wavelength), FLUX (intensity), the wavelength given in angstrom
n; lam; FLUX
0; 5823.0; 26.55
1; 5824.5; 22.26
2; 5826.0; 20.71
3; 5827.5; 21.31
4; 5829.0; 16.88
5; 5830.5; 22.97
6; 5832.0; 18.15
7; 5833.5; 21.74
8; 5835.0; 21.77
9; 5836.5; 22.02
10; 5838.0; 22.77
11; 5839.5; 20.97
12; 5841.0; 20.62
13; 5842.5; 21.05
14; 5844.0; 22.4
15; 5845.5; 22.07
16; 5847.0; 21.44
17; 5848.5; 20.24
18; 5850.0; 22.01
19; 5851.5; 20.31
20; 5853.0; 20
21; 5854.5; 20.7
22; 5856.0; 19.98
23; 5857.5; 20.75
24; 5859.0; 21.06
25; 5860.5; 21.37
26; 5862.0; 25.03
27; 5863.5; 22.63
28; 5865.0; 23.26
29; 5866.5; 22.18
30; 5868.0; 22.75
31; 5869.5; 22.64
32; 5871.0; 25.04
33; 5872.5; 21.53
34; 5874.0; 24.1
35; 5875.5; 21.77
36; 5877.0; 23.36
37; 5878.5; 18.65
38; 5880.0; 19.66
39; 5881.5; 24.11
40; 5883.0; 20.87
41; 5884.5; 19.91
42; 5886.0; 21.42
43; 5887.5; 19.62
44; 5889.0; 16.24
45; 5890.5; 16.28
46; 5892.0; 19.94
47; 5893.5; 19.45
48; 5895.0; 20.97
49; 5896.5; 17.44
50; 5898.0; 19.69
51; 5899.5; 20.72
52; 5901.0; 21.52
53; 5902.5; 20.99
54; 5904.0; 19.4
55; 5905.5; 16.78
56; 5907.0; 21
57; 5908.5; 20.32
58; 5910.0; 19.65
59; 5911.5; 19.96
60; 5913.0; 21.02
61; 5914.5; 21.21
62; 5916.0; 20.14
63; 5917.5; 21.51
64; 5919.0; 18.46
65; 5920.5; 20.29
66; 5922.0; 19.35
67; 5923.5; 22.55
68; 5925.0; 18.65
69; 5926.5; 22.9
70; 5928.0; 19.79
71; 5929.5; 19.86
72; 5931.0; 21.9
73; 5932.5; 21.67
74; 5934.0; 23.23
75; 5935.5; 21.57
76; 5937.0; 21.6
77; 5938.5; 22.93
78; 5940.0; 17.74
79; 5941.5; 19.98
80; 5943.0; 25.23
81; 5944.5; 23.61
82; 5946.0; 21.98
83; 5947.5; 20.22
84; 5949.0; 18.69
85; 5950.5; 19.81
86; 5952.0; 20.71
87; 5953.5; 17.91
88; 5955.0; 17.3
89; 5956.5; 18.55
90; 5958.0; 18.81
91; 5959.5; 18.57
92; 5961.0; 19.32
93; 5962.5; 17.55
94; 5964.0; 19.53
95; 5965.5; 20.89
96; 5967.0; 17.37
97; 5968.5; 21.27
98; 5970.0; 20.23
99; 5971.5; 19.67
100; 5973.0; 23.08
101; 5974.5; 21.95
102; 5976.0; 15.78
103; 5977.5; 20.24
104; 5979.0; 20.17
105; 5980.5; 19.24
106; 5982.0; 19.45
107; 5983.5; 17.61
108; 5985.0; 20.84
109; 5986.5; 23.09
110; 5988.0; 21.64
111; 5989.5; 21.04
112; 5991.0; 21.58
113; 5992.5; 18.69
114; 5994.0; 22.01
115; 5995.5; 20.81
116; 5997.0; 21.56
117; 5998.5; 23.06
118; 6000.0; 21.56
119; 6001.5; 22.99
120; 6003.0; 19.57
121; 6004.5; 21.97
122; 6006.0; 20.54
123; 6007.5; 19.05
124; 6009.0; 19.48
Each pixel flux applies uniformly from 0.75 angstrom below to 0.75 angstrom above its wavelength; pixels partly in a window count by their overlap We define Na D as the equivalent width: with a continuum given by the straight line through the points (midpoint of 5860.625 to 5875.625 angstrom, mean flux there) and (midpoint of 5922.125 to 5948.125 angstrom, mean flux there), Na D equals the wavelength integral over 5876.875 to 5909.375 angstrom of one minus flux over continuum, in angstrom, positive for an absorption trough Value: 3.8 angstrom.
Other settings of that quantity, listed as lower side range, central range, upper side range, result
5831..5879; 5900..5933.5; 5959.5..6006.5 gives 1.06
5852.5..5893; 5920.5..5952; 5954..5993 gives -1.27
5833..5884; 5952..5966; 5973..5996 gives 1.26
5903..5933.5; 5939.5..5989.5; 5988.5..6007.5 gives 2.09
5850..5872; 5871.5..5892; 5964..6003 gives 1.07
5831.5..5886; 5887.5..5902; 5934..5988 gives 1.32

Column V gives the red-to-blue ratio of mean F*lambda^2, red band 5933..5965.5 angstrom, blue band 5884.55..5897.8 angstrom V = 1.1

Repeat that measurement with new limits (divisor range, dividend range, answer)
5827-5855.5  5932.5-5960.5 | 1.01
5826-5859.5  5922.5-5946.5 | 1.06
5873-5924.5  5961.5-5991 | 1.02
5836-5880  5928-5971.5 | 0.96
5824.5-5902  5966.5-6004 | 1.02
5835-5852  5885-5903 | 0.92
